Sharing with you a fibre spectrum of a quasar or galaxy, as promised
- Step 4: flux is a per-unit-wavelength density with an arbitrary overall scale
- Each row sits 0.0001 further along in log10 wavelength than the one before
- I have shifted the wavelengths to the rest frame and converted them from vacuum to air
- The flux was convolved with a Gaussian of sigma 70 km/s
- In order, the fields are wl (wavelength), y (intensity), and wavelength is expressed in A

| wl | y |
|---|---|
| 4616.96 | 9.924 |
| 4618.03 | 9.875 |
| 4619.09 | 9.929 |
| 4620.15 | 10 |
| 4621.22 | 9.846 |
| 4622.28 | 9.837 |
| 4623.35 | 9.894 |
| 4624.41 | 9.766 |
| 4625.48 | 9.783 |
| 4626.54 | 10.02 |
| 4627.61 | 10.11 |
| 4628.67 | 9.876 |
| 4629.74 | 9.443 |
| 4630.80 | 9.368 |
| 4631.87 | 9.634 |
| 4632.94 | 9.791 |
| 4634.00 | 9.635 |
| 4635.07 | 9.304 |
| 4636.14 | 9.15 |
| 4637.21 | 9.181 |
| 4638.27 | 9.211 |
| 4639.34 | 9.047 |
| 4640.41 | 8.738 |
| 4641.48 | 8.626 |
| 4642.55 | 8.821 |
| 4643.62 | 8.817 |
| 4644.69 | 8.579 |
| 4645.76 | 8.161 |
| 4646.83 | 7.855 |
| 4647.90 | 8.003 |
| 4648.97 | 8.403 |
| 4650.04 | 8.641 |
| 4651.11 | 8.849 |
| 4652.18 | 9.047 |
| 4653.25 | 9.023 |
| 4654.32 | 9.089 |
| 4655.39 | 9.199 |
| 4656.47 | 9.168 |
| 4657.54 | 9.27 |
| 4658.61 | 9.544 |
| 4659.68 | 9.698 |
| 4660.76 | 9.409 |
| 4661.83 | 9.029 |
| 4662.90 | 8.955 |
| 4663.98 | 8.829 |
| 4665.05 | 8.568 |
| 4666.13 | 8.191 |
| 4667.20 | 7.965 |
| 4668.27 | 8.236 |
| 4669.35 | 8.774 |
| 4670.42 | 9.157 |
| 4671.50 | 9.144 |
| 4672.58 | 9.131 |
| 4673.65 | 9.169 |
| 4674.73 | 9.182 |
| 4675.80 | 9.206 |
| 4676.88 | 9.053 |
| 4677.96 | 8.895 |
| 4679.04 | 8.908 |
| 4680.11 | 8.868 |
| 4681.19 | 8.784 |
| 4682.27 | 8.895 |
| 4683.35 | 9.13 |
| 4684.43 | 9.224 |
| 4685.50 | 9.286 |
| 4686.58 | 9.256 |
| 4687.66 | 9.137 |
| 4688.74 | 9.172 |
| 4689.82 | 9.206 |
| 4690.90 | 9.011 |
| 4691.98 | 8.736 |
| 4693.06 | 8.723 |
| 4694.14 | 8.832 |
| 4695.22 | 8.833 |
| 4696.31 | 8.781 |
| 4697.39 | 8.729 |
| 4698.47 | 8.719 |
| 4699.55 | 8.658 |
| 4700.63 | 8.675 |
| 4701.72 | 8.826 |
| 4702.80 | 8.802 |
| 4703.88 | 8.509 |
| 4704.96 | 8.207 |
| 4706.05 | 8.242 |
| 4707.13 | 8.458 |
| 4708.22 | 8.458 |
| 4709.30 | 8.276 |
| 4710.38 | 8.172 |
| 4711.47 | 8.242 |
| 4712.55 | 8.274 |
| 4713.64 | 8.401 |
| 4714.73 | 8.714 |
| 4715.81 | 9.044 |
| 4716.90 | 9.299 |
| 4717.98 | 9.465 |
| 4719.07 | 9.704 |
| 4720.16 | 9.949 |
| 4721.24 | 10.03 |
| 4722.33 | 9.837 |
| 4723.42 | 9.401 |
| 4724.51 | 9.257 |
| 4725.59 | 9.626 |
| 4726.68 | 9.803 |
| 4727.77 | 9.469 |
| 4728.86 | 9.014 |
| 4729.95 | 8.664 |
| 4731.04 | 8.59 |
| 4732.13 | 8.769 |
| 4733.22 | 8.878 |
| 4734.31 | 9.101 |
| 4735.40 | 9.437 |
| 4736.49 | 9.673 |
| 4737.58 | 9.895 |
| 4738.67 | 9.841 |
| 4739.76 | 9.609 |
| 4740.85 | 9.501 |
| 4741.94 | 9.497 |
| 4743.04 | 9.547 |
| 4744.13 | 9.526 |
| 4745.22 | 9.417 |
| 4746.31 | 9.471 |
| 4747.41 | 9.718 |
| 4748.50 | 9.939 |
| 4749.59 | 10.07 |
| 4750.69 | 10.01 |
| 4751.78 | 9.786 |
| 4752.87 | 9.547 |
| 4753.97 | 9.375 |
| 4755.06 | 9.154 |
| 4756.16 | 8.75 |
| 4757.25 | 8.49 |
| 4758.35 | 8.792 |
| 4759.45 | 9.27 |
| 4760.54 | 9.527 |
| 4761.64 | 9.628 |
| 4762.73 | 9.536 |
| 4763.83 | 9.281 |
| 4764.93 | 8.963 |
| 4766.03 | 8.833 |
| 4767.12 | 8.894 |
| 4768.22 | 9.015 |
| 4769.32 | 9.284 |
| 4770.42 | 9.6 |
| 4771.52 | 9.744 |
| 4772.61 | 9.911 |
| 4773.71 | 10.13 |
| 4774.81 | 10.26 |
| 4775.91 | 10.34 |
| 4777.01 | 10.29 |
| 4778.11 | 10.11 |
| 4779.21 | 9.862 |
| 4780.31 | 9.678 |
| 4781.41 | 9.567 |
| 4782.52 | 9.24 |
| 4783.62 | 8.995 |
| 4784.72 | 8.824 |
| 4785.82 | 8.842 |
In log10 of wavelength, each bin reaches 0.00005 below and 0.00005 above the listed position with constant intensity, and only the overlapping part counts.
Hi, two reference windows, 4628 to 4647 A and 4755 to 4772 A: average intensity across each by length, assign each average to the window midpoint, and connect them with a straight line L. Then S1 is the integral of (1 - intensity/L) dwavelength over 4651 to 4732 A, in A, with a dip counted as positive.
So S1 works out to 1.48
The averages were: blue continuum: 9.1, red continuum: 9.17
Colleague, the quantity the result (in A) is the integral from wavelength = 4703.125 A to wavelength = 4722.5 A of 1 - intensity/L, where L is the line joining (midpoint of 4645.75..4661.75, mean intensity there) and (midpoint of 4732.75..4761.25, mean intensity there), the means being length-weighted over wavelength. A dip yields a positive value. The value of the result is 0.9 A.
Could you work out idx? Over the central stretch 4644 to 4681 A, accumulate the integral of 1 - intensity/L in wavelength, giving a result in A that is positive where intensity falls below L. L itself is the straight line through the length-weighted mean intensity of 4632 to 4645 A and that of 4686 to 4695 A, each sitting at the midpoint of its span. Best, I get 0.8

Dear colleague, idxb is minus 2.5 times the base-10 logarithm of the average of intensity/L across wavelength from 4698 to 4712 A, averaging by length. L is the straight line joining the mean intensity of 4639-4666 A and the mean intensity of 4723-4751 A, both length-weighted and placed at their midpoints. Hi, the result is 0.09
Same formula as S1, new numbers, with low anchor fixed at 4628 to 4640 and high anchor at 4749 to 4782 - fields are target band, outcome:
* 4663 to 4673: 0.8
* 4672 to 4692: 0.8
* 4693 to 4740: 2.4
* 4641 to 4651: 1.0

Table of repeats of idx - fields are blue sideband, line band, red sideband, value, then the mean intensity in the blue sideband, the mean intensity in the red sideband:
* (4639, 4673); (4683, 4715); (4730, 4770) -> 1.17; 8.81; 9.34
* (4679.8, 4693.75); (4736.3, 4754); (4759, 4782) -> -0.46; 9.03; 9.61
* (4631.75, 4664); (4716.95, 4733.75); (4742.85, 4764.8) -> -0.09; 8.98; 9.43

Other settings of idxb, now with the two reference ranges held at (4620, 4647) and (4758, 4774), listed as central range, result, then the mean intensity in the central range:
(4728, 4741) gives 0.012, 9.25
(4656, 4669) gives 0.052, 8.9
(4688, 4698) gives 0.054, 8.89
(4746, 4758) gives -0.013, 9.47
